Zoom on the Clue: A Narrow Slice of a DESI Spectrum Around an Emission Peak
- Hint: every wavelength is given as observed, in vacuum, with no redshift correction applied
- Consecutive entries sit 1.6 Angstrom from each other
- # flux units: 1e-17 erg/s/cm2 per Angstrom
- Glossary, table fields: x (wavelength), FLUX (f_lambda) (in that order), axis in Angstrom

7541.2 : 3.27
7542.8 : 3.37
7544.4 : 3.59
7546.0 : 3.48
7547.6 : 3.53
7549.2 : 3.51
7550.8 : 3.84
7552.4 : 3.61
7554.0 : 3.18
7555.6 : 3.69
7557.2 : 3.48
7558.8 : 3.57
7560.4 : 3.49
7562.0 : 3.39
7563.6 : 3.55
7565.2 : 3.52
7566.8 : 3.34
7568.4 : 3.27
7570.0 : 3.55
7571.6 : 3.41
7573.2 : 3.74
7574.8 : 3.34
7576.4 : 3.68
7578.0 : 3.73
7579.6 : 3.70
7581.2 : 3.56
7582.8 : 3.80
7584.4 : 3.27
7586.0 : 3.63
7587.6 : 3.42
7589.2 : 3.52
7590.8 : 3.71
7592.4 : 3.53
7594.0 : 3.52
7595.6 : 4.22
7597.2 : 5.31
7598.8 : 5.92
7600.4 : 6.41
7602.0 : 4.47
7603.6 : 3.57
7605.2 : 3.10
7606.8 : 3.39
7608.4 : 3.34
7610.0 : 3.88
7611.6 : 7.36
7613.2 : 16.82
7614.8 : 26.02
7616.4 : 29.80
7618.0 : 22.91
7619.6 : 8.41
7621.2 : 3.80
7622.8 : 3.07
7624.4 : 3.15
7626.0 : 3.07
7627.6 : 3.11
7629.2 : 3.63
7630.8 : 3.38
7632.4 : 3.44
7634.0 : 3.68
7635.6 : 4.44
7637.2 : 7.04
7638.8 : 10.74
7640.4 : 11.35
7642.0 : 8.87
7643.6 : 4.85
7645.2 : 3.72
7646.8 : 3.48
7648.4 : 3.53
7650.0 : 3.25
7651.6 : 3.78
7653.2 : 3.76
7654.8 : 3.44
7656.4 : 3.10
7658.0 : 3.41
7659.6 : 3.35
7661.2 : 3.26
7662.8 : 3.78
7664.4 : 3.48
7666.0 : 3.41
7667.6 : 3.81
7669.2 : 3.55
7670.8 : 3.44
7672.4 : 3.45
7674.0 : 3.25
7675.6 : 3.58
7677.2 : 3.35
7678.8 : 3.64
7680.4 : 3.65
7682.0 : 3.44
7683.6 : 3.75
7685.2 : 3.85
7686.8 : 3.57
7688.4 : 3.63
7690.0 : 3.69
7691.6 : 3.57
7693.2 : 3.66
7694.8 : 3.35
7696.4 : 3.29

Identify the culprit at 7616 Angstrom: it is H-alpha 6563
